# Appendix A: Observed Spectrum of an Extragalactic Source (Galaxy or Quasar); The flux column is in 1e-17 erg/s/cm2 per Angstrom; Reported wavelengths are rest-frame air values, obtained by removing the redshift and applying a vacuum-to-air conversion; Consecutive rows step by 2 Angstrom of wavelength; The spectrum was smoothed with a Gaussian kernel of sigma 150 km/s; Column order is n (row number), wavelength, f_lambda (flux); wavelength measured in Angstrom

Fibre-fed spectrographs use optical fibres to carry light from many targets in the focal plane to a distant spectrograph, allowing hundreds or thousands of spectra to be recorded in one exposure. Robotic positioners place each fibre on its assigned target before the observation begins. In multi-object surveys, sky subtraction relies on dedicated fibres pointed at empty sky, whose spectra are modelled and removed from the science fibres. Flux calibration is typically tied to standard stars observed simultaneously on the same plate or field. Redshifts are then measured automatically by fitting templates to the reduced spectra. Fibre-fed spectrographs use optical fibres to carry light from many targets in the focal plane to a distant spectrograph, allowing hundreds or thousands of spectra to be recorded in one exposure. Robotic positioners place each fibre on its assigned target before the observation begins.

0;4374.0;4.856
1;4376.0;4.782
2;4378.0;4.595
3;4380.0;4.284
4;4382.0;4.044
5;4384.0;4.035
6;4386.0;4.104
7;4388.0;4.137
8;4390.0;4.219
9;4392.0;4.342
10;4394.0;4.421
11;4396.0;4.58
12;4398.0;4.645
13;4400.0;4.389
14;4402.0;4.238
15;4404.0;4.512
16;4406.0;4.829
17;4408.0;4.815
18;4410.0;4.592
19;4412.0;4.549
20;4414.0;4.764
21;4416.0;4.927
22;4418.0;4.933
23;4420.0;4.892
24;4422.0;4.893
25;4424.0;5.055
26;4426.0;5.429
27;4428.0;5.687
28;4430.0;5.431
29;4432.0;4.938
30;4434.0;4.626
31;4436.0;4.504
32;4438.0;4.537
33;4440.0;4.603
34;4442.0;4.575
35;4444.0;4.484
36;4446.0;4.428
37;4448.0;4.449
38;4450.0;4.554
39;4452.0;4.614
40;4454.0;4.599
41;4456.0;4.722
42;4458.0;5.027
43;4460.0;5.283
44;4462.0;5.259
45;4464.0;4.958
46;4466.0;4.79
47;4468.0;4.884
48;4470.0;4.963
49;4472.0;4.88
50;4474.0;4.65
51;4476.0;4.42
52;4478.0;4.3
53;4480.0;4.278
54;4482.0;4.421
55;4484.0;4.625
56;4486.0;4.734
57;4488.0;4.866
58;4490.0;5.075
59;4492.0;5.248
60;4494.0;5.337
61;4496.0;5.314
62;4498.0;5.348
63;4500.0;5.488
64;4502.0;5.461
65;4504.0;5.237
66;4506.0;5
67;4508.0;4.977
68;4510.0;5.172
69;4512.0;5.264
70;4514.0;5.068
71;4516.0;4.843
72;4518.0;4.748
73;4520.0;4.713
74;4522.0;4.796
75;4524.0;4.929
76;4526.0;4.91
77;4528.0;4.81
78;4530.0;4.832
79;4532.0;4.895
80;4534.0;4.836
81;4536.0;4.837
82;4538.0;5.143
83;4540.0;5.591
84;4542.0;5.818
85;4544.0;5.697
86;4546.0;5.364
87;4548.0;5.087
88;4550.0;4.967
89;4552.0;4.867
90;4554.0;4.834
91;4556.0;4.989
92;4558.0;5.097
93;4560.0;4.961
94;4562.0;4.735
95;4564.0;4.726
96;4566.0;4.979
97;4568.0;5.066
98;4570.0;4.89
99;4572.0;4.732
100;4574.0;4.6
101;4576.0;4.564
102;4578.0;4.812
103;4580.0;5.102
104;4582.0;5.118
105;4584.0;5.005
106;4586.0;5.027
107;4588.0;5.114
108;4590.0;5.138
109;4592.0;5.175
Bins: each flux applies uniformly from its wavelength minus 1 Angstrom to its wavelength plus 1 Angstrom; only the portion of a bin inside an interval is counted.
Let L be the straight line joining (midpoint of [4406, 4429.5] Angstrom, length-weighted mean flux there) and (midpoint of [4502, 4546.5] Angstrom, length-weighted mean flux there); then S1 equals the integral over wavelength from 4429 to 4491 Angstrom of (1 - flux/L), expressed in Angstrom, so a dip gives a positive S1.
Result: 3.5 Angstrom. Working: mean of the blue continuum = 4.96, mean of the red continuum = 5.07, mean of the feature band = 4.73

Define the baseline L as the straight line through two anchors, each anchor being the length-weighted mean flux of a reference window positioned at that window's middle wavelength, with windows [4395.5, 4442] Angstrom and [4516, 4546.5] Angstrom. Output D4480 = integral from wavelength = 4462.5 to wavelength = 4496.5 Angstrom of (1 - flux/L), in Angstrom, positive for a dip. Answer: 0.9 Angstrom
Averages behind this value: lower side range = 4.8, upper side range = 5.05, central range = 4.81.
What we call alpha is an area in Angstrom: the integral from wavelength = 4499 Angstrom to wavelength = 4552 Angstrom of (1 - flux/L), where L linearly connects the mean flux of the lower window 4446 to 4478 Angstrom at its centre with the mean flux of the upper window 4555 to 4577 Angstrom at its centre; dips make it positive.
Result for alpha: -3.0 Angstrom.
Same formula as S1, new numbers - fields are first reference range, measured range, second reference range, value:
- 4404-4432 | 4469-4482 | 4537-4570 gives 1.2 Angstrom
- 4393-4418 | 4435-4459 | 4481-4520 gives 1.1 Angstrom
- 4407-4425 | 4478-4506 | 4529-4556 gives 0.0 Angstrom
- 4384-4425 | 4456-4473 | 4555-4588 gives -1.1 Angstrom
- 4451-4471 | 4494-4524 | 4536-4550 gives 0.4 Angstrom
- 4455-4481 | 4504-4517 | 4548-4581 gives -0.6 Angstrom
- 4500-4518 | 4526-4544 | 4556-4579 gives -0.4 Angstrom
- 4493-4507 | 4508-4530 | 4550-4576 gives 1.1 Angstrom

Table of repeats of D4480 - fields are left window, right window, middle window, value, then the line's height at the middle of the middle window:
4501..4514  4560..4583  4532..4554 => -0.8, 5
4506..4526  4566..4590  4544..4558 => -0.4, 4.93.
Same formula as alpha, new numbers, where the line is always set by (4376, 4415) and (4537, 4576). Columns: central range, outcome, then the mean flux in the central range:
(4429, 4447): -0.3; 4.68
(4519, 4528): 0.2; 4.83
